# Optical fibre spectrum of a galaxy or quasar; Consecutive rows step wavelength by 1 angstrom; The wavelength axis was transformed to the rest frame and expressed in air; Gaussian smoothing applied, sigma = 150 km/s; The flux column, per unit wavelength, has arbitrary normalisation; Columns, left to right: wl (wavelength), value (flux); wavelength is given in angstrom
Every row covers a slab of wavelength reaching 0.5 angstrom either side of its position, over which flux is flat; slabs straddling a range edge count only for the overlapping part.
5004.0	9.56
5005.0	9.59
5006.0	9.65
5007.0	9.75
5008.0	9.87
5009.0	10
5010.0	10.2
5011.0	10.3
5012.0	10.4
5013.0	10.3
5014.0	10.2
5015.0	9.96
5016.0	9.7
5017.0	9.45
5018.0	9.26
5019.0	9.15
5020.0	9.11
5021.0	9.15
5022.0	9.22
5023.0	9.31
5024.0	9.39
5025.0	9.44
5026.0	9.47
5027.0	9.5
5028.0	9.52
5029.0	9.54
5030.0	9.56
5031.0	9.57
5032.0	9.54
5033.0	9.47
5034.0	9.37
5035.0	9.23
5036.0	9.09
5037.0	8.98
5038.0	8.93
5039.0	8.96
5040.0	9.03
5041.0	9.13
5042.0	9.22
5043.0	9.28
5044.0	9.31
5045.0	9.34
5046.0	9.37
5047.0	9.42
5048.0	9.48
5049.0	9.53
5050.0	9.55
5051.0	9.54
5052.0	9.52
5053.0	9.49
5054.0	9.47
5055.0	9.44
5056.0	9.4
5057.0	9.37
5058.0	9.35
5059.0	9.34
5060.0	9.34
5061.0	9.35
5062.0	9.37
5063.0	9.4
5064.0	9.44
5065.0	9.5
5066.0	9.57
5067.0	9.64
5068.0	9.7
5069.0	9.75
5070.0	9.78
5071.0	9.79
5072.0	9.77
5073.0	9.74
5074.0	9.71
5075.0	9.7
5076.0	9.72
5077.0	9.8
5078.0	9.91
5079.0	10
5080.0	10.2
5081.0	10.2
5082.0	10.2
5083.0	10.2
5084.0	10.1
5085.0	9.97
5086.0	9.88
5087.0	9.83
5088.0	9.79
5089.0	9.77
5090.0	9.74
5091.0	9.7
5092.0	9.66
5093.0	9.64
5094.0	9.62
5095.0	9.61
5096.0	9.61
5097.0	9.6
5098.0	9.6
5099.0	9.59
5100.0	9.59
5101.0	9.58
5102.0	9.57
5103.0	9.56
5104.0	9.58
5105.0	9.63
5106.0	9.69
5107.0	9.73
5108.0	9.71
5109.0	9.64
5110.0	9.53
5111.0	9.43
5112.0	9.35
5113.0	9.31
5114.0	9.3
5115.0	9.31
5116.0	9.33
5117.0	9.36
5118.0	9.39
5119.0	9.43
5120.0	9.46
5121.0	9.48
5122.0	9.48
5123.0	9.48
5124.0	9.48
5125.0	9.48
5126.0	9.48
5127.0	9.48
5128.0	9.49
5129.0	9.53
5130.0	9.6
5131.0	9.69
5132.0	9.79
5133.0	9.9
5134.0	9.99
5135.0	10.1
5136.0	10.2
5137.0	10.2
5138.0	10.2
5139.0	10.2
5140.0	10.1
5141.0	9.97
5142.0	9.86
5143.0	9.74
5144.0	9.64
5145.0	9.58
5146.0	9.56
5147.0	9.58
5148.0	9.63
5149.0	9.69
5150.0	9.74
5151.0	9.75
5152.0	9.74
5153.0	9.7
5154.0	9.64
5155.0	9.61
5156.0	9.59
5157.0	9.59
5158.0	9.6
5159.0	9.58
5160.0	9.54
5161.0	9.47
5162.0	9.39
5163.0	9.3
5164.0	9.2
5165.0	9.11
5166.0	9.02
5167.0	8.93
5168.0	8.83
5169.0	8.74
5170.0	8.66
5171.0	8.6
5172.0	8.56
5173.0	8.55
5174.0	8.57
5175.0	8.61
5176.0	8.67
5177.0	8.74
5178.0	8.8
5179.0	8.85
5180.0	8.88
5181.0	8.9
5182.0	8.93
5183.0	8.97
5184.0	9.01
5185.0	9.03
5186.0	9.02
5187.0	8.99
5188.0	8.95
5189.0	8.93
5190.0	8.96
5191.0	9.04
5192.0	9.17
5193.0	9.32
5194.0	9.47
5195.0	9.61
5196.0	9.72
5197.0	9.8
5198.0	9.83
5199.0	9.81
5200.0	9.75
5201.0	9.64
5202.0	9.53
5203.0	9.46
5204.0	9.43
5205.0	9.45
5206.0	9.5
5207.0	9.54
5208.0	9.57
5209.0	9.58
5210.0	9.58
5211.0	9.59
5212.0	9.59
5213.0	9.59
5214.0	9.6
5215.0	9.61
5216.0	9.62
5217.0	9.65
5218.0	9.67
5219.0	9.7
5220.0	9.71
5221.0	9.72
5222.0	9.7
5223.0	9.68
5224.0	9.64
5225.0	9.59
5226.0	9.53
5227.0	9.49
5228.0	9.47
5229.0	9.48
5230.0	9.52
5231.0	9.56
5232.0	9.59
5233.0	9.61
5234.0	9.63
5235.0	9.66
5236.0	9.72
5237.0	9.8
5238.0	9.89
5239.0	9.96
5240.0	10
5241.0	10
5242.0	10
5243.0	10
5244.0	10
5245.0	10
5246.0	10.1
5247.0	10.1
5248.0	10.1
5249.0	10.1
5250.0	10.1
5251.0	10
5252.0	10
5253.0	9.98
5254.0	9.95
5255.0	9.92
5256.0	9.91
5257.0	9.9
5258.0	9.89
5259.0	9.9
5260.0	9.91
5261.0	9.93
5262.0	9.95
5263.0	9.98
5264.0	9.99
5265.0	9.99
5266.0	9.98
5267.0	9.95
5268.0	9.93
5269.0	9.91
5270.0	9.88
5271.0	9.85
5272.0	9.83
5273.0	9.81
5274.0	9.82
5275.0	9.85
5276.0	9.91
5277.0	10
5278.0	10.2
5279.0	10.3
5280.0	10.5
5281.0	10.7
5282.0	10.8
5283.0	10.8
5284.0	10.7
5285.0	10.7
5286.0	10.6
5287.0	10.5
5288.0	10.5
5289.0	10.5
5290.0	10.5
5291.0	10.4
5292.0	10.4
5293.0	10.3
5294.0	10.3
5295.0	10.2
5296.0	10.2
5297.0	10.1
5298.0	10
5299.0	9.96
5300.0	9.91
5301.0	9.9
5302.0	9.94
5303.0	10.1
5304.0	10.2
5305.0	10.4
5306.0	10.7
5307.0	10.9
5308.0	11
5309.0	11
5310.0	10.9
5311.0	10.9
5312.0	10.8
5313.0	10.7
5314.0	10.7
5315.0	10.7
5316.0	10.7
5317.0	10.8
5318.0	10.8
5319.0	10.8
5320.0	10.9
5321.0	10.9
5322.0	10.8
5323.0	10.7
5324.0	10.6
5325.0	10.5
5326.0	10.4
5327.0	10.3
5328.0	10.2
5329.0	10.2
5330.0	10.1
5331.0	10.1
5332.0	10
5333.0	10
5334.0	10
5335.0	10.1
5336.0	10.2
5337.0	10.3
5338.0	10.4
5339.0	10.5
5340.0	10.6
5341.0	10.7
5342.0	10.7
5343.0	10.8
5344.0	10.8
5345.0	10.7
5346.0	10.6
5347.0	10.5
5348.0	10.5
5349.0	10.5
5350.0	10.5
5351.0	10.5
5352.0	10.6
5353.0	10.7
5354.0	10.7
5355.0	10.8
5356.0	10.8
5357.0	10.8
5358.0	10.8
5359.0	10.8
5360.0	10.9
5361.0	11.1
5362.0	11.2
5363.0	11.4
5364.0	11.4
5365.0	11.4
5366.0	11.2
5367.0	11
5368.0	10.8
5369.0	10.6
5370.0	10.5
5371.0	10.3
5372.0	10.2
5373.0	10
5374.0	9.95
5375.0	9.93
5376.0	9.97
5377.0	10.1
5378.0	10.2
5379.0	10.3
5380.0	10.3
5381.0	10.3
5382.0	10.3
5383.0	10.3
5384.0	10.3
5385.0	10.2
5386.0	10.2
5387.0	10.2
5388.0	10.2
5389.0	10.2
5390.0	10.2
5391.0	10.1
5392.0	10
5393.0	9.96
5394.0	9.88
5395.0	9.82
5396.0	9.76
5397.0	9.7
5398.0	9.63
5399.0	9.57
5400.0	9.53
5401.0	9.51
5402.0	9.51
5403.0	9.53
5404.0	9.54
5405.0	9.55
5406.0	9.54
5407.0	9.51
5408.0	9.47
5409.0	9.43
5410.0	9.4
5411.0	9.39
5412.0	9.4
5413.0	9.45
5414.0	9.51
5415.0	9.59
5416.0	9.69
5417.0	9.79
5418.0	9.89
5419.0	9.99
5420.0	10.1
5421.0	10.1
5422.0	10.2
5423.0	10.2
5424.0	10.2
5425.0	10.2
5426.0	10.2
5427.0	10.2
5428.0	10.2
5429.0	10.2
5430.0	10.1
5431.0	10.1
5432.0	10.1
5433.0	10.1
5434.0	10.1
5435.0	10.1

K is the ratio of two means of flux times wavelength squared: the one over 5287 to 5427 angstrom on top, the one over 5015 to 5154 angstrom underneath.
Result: 1.19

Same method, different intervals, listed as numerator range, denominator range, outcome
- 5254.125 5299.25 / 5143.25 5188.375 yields 1.15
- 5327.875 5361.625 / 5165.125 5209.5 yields 1.22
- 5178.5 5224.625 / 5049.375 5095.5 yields 1.02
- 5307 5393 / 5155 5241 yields 1.19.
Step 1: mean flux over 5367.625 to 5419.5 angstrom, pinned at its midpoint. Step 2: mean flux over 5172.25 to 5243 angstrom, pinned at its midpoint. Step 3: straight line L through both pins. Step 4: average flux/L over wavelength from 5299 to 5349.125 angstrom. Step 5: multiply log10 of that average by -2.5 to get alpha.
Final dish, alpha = -0.08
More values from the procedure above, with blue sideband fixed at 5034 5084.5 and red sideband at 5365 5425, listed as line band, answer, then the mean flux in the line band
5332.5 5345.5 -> -0.06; 10.4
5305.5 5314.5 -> -0.10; 10.8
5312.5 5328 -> -0.08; 10.7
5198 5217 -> 0.02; 9.59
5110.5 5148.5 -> 0.00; 9.65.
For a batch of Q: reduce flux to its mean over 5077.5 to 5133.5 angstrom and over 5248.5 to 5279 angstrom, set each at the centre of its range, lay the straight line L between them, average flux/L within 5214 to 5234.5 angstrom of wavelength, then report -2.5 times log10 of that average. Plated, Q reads 0.03 mag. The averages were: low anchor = 9.65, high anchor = 9.95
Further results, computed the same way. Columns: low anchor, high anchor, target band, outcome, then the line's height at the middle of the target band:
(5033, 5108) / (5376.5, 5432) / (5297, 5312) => -0.065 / 9.81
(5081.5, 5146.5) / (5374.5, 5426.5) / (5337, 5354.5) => -0.080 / 9.85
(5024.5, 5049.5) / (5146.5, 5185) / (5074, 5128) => -0.046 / 9.25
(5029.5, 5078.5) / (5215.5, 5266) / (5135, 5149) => -0.028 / 9.63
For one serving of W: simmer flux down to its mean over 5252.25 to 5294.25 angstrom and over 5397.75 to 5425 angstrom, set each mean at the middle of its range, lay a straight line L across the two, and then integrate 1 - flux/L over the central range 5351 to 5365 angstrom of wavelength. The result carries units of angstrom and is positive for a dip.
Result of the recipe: -1.5 angstrom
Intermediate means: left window 10.2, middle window 10.9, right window 9.68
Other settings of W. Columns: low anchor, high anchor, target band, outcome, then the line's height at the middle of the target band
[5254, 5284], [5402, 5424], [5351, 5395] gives -3.11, 9.79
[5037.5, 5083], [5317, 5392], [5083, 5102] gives -0.15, 9.65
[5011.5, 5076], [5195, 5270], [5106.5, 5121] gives 0.20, 9.58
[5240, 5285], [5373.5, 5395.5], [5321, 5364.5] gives -2.03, 10.1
